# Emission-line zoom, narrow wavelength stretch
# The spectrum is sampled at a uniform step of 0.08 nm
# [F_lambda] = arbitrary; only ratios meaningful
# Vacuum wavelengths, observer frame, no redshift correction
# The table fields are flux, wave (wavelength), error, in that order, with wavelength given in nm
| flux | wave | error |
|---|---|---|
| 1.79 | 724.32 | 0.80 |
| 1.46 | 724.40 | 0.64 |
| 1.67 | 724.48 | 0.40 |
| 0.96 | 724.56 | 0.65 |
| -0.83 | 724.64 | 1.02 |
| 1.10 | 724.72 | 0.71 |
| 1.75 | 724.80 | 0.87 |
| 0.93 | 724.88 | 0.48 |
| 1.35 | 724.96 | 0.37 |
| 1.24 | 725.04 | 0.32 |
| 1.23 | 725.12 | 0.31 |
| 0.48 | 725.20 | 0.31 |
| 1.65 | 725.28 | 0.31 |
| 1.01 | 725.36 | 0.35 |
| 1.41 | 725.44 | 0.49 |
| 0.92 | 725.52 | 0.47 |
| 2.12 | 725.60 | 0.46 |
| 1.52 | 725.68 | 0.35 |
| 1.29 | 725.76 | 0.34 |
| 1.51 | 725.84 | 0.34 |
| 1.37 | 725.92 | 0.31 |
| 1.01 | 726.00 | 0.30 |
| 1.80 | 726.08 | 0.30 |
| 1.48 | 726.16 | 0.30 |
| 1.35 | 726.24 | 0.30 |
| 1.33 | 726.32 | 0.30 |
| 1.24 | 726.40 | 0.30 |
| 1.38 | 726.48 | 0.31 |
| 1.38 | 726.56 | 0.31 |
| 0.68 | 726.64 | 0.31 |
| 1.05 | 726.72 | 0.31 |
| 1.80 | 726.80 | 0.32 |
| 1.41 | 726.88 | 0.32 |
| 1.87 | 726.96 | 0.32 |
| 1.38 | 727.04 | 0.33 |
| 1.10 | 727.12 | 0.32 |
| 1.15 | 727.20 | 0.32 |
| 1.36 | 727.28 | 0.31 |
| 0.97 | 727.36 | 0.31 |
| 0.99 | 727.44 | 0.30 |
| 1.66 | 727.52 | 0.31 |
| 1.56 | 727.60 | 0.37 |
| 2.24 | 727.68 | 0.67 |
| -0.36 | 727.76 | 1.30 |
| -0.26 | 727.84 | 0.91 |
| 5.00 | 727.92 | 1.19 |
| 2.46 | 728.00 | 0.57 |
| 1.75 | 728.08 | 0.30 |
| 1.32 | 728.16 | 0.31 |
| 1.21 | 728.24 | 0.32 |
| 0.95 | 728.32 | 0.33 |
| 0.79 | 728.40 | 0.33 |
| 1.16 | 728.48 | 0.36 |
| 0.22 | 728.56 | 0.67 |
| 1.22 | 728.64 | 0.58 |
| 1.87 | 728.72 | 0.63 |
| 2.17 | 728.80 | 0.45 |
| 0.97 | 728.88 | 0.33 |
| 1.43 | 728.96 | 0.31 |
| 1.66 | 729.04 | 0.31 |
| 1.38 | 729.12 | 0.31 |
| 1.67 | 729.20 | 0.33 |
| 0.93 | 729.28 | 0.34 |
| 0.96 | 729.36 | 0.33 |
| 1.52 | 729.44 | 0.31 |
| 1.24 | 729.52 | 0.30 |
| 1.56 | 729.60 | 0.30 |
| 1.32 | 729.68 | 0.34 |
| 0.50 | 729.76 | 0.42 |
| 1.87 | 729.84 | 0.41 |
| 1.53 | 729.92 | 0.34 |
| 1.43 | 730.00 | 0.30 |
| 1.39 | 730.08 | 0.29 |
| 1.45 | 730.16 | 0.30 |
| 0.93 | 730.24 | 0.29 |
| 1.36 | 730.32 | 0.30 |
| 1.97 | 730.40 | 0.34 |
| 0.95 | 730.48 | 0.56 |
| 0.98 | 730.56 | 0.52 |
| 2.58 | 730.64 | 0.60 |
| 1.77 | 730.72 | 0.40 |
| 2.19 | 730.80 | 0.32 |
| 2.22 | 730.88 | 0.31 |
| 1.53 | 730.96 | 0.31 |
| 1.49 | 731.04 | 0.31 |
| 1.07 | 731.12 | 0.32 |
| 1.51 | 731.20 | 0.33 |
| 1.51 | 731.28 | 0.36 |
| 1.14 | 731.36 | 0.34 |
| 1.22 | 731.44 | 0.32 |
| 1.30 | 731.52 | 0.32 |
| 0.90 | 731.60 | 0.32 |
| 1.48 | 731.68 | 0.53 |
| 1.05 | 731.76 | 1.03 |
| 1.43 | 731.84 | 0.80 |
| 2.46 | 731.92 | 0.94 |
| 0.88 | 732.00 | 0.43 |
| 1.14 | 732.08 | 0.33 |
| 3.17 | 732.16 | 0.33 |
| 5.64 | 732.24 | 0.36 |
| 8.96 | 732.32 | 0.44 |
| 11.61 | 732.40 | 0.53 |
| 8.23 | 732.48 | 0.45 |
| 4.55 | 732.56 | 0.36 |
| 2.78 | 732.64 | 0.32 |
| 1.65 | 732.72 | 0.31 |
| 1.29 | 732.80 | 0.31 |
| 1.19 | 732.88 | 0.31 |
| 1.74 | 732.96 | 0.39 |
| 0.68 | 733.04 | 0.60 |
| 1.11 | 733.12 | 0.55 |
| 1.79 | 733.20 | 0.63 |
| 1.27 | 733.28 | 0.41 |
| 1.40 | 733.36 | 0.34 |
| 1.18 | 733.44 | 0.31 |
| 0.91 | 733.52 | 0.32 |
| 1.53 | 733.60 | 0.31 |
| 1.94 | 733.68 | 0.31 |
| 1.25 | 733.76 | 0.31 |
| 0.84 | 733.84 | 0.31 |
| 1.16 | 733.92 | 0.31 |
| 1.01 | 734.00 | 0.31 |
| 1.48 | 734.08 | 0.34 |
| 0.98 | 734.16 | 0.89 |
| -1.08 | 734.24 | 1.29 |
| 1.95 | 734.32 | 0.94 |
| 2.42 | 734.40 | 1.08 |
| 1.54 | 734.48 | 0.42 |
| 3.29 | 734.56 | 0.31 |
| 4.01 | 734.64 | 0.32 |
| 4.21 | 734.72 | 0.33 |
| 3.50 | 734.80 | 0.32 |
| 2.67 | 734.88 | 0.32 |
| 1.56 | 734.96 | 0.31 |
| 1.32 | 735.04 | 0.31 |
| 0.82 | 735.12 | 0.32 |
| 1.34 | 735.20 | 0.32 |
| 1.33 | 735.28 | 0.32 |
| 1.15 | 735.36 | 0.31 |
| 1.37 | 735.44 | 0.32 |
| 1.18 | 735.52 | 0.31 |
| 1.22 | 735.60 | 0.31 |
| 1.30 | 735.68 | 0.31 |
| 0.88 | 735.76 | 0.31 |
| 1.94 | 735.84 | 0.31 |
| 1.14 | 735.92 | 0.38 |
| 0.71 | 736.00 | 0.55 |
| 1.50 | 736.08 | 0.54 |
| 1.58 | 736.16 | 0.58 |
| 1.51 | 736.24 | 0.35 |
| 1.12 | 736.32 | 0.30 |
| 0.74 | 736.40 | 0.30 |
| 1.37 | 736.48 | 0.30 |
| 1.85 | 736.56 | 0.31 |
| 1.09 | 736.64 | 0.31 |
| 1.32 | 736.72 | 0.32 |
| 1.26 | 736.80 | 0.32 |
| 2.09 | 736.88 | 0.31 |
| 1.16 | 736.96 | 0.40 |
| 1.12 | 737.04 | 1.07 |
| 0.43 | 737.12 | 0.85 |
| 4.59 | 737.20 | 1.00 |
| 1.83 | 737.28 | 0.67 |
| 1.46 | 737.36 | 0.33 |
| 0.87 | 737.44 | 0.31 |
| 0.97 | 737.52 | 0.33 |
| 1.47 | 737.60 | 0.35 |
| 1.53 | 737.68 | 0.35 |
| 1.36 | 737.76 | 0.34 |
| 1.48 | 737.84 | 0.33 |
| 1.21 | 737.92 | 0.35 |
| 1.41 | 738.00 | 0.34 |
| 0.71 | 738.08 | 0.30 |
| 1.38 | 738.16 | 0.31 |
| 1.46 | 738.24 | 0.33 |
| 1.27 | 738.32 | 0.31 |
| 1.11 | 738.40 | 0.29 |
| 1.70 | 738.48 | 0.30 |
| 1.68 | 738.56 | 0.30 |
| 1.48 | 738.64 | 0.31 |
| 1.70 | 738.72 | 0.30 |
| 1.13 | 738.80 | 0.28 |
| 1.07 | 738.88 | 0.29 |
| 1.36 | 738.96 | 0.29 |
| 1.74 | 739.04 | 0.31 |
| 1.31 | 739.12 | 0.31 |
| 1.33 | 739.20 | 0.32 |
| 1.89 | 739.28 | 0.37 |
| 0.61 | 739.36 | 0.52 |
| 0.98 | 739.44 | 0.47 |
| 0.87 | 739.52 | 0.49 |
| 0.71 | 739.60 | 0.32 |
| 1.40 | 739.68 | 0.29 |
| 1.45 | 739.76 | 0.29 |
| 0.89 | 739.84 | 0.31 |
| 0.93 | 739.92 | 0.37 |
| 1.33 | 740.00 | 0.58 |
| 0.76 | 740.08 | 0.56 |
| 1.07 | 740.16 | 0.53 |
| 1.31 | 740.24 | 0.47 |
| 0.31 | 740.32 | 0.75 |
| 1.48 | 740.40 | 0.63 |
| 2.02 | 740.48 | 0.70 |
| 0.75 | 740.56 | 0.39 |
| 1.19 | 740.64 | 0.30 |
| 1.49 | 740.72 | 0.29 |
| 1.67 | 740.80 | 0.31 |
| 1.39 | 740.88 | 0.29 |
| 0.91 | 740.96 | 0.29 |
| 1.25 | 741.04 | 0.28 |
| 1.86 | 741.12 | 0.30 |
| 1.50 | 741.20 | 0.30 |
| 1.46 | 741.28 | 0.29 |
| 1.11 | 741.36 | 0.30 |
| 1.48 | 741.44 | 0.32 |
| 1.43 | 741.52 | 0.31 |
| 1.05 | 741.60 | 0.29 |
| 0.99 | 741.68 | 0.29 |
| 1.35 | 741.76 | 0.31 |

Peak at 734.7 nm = [N II] 6583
